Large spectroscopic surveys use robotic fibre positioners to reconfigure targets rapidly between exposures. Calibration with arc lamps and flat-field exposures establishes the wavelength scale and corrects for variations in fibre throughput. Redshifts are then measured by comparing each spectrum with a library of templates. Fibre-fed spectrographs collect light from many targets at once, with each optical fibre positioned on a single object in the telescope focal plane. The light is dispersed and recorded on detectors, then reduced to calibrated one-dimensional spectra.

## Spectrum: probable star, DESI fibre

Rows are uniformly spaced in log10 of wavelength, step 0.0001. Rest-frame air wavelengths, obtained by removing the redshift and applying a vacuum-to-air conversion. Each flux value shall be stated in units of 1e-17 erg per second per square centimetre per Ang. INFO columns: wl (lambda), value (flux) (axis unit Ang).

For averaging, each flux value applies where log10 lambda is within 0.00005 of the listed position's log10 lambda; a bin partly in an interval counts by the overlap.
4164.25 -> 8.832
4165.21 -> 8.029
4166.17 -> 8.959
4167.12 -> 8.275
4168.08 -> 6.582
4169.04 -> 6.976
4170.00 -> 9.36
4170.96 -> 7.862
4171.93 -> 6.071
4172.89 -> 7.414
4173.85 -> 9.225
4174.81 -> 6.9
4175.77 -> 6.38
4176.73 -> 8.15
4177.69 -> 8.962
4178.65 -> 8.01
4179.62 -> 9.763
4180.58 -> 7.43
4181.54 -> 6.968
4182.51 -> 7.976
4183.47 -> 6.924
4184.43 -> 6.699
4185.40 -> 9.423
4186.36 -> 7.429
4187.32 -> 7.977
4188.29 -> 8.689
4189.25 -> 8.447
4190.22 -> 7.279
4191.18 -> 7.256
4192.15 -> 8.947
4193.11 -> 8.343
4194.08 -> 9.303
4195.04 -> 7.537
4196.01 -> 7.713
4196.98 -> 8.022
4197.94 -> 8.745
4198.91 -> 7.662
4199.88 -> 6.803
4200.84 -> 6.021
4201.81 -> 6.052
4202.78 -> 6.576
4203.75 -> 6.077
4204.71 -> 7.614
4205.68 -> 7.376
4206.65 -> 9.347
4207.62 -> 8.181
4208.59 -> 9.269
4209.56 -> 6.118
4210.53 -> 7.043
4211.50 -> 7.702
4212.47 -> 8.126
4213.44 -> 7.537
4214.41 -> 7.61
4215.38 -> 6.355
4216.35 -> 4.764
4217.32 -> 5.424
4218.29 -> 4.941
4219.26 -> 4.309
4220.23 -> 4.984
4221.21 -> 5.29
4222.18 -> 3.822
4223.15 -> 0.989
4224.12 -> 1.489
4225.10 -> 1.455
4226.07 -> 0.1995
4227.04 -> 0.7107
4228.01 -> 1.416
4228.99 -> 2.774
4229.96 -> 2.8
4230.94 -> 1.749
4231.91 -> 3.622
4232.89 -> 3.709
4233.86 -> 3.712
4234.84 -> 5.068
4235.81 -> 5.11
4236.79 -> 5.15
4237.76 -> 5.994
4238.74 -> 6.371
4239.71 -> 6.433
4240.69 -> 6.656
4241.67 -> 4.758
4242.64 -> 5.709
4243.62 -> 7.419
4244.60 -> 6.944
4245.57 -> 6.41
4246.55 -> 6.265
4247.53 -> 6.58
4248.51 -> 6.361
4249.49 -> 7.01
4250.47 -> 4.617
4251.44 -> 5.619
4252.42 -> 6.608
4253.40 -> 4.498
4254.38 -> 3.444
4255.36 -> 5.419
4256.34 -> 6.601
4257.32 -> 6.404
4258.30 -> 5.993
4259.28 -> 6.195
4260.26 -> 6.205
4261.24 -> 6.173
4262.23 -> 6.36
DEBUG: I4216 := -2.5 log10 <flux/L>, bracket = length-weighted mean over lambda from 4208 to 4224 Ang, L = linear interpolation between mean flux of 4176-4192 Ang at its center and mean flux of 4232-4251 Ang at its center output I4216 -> 0.17 mag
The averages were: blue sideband 7.96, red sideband 5.76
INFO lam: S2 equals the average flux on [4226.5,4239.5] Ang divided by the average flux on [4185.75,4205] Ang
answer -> 0.49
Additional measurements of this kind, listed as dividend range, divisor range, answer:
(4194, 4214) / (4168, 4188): 0.97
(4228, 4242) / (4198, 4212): 0.61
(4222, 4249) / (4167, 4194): 0.54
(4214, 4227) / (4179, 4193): 0.48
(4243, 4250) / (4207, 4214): 0.86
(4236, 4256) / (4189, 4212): 0.77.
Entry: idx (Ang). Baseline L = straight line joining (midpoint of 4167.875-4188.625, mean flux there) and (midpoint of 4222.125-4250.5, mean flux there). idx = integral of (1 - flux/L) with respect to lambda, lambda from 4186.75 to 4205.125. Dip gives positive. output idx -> -2.4 Ang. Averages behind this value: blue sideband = 7.79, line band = 7.64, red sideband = 4.38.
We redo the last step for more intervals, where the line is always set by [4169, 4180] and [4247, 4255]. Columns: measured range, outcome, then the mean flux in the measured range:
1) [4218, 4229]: 6.5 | 2.65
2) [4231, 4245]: 1.4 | 5.35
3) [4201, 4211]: -0.5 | 7.32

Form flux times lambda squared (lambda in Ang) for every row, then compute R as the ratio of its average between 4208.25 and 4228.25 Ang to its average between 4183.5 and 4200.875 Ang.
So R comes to 0.61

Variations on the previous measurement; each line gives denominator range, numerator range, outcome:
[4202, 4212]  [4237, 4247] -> 0.85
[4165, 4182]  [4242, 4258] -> 0.79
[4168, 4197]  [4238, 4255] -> 0.78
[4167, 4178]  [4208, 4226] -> 0.71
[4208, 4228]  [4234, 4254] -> 1.24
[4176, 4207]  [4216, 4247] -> 0.56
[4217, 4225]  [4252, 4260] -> 1.53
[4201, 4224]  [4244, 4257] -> 0.96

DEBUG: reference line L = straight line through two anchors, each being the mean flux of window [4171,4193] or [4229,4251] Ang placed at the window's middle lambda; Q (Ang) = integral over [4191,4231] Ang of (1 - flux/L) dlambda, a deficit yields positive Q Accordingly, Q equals 5.3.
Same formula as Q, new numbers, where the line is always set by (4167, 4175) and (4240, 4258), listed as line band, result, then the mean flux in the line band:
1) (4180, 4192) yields -0.8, 7.76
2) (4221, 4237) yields 8.9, 2.81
